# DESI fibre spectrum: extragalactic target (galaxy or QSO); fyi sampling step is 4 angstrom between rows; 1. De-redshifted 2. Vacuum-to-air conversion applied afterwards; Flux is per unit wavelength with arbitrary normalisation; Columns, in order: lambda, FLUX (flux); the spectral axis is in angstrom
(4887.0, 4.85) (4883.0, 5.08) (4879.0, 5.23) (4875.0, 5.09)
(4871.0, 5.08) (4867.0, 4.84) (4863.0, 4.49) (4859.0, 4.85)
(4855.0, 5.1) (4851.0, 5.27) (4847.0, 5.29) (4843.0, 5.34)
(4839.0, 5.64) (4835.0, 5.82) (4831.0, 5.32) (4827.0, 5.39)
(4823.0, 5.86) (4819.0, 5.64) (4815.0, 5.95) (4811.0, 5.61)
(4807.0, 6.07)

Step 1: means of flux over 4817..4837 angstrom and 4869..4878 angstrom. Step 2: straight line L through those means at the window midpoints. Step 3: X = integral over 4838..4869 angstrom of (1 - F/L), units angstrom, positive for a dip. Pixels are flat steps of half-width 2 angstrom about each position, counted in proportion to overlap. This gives 1.4 angstrom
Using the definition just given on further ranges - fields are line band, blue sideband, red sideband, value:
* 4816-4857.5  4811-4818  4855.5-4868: -1.24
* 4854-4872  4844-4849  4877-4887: 1.23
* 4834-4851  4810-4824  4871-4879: 0.03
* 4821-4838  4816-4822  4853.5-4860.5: -0.26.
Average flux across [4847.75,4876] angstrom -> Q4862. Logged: 4.97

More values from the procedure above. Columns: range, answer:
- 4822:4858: 5.42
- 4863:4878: 4.95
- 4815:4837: 5.64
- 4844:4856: 5.24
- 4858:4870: 4.75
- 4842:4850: 5.31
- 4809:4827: 5.72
